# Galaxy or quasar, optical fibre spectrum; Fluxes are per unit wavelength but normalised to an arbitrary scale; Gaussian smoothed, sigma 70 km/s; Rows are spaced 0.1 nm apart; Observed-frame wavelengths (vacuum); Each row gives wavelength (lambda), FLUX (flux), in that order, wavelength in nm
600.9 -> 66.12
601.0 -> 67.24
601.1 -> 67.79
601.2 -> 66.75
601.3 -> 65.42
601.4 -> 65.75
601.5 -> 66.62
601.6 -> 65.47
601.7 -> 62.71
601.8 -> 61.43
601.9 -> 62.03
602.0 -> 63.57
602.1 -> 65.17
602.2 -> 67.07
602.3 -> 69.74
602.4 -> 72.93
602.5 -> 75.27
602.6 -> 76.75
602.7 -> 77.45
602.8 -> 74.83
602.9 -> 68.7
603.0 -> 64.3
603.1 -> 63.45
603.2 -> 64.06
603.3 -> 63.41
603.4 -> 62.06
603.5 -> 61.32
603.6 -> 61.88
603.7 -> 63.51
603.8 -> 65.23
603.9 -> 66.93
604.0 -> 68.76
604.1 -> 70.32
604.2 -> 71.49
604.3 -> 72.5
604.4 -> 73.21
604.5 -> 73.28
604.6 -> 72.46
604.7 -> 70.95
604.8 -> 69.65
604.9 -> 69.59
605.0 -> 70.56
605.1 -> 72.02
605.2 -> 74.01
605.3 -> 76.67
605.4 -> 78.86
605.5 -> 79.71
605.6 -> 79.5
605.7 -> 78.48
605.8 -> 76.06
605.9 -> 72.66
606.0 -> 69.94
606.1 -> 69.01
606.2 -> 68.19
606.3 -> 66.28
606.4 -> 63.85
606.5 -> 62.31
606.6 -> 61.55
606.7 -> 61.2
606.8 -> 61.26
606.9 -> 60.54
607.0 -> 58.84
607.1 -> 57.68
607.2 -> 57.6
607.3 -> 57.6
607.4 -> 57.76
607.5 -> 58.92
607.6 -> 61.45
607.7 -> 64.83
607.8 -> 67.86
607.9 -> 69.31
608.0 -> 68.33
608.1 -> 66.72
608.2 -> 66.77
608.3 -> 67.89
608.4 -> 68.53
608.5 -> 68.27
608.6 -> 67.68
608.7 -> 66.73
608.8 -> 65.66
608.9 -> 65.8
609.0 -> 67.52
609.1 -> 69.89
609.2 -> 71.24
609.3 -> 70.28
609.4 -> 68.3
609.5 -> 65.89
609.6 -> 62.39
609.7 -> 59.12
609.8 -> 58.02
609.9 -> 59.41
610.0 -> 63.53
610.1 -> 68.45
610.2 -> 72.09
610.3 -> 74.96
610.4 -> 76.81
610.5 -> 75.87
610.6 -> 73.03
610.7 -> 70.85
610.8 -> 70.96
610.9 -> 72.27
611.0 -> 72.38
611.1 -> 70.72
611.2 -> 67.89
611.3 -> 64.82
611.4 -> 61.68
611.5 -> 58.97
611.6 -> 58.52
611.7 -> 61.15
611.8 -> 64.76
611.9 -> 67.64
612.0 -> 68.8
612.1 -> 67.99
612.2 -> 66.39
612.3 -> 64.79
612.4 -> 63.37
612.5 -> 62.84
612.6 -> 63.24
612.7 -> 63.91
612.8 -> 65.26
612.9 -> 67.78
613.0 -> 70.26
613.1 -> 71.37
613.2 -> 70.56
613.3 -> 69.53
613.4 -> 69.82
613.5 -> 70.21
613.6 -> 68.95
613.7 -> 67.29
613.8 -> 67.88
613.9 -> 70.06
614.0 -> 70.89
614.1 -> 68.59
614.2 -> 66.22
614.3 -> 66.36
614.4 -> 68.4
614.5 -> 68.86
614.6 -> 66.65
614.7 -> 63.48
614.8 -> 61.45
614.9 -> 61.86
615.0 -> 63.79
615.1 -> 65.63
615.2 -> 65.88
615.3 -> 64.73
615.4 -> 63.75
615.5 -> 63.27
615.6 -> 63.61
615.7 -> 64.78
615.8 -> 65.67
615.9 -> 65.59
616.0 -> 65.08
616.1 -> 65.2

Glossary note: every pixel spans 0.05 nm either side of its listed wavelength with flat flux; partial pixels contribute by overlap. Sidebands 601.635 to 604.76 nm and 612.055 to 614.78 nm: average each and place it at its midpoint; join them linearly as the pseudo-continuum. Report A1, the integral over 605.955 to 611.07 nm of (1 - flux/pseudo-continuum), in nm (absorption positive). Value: 0.12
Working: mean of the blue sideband 68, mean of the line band 66.1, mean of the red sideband 67.4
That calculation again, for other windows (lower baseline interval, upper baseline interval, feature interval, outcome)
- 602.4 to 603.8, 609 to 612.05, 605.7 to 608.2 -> 0.11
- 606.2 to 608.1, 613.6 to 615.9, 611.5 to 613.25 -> -0.02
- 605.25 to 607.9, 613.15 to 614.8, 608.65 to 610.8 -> -0.02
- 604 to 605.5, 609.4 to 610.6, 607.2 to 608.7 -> 0.10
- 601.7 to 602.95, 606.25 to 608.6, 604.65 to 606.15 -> -0.19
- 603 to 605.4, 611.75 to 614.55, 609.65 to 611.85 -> 0.03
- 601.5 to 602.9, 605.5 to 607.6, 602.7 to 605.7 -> -0.13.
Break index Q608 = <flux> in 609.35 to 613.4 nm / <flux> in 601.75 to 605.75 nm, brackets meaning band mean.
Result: 0.96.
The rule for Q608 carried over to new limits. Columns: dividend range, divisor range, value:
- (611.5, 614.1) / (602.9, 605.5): 0.97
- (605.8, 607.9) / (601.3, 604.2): 0.95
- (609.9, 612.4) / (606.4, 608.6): 1.07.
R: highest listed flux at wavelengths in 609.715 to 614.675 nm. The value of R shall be 76.81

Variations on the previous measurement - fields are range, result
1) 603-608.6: 79.71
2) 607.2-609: 69.31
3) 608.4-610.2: 72.09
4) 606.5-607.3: 62.31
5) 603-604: 68.76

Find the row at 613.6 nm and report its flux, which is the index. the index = 68.95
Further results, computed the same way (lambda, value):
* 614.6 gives 66.65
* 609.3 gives 70.28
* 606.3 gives 66.28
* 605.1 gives 72.02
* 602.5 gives 75.27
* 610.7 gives 70.85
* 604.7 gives 70.95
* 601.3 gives 65.42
